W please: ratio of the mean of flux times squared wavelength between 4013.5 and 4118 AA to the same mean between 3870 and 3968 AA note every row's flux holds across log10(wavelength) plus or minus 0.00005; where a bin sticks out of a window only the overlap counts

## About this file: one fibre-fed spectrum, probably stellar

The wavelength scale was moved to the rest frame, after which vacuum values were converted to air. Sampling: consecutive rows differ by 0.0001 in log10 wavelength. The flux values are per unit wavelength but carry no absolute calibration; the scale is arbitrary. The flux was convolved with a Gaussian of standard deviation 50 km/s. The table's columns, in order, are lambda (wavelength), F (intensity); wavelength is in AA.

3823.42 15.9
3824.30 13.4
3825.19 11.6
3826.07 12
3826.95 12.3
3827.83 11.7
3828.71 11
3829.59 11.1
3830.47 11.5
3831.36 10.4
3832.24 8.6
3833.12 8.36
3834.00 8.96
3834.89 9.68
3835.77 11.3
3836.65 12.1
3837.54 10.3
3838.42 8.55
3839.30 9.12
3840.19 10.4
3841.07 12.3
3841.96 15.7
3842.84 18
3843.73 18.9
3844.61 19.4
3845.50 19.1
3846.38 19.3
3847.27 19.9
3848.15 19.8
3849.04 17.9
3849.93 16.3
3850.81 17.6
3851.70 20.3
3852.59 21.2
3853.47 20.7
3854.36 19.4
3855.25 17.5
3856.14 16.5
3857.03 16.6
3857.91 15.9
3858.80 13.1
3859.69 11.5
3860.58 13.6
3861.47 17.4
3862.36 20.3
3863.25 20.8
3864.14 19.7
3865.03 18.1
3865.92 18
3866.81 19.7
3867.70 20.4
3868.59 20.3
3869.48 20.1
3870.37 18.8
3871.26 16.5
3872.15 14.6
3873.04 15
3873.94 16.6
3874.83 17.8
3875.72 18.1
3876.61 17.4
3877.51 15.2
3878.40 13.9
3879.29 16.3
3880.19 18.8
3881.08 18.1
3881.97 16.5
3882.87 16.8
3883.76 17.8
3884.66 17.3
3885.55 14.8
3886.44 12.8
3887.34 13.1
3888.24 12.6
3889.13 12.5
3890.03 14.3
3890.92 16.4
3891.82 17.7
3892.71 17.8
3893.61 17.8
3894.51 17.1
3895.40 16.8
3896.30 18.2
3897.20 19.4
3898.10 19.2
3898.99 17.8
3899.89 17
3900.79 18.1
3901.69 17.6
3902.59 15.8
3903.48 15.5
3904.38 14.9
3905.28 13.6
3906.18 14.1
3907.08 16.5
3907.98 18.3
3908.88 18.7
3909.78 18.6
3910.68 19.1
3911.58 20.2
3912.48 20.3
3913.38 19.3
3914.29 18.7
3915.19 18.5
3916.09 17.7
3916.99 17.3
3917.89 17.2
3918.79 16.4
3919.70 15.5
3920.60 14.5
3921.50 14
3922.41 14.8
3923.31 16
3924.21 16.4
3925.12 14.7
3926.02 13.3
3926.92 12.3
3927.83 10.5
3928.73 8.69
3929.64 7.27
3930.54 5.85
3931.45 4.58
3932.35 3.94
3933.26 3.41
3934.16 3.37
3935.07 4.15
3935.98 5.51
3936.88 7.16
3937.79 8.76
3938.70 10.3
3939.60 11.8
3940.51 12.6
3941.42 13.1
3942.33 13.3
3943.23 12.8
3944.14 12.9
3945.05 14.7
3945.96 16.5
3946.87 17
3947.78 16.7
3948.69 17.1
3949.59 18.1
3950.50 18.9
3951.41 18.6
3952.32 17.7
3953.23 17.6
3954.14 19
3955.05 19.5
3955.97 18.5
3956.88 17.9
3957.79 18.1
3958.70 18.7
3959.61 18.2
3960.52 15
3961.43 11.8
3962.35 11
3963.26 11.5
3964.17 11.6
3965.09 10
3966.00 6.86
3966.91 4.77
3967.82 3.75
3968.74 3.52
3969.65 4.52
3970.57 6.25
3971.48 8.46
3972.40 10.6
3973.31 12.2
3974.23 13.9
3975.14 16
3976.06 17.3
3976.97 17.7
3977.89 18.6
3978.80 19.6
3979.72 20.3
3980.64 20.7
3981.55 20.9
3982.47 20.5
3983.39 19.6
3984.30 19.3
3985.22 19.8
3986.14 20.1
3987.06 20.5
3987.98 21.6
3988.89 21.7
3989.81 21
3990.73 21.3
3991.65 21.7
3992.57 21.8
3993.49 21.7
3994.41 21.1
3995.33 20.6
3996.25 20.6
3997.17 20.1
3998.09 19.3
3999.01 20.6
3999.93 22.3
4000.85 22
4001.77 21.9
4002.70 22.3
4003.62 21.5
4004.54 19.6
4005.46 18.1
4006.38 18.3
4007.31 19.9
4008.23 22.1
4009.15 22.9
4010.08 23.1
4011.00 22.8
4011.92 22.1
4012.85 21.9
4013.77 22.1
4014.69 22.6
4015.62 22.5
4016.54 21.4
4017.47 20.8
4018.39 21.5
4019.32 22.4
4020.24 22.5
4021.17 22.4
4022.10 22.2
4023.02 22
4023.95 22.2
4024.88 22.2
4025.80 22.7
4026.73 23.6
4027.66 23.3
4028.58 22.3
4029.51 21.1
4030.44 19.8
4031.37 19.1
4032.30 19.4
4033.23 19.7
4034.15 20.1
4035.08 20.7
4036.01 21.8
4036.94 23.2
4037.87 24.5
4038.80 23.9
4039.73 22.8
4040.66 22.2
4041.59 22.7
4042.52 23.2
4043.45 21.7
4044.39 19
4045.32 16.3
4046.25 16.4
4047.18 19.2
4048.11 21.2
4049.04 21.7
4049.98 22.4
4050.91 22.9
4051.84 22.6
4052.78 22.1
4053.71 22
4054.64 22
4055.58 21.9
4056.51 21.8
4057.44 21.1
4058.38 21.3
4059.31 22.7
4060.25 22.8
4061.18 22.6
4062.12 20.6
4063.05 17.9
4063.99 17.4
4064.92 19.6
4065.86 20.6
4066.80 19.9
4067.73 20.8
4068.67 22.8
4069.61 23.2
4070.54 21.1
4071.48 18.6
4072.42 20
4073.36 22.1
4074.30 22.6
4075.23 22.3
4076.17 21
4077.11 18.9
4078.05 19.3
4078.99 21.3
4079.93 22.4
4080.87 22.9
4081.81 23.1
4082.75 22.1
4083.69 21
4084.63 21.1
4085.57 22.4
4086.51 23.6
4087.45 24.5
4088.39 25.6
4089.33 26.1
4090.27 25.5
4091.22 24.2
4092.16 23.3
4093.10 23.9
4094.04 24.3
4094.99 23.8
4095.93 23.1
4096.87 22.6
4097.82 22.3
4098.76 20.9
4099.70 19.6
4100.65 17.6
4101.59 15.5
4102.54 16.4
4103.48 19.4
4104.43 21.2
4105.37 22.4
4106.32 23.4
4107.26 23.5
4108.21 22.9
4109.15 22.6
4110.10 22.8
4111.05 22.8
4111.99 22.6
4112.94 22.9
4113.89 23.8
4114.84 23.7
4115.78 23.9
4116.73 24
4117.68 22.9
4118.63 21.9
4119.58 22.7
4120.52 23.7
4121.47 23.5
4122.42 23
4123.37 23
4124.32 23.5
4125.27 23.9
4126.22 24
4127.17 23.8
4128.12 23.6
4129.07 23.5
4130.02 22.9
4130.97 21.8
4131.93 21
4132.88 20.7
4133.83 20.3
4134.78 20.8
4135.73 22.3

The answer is 1.6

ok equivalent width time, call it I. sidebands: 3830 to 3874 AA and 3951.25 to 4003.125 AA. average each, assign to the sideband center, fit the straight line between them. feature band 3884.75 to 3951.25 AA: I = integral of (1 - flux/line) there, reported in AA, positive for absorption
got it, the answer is 8.0 AA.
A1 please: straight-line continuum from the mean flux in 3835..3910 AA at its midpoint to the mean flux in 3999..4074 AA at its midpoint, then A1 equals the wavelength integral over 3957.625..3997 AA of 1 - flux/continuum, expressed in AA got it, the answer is 7.6 AA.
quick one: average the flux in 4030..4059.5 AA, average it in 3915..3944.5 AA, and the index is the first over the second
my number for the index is 1.9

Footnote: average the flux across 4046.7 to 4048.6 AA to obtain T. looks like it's 20.3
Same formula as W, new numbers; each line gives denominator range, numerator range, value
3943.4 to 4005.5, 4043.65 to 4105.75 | 1.33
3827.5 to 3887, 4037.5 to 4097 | 1.53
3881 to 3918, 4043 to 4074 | 1.33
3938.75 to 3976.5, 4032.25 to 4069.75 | 1.64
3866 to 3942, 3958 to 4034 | 1.31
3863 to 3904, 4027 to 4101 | 1.39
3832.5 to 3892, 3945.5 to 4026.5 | 1.21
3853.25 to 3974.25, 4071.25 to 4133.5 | 1.66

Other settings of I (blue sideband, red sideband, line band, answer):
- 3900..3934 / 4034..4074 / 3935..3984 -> 7.8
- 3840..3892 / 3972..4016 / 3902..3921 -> 1.0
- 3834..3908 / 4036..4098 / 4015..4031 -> -1.1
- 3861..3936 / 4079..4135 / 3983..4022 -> -4.4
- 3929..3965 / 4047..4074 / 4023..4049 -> -2.5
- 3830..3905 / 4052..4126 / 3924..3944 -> 9.7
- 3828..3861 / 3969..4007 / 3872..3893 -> -0.3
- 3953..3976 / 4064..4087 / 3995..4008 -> -4.4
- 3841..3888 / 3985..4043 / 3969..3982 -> 3.7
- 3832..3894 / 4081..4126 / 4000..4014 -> -1.0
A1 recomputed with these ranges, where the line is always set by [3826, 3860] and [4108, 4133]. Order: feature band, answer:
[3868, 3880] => -1.2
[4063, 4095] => -0.3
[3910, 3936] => 5.9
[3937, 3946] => 2.7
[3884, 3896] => 0.3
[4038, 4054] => -0.5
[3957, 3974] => 7.1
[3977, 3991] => -1.1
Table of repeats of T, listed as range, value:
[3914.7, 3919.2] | 17.5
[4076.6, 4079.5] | 19.9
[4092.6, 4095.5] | 24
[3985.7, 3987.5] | 20.3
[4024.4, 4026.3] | 22.5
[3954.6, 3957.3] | 18.6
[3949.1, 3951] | 18.6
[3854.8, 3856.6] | 16.9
